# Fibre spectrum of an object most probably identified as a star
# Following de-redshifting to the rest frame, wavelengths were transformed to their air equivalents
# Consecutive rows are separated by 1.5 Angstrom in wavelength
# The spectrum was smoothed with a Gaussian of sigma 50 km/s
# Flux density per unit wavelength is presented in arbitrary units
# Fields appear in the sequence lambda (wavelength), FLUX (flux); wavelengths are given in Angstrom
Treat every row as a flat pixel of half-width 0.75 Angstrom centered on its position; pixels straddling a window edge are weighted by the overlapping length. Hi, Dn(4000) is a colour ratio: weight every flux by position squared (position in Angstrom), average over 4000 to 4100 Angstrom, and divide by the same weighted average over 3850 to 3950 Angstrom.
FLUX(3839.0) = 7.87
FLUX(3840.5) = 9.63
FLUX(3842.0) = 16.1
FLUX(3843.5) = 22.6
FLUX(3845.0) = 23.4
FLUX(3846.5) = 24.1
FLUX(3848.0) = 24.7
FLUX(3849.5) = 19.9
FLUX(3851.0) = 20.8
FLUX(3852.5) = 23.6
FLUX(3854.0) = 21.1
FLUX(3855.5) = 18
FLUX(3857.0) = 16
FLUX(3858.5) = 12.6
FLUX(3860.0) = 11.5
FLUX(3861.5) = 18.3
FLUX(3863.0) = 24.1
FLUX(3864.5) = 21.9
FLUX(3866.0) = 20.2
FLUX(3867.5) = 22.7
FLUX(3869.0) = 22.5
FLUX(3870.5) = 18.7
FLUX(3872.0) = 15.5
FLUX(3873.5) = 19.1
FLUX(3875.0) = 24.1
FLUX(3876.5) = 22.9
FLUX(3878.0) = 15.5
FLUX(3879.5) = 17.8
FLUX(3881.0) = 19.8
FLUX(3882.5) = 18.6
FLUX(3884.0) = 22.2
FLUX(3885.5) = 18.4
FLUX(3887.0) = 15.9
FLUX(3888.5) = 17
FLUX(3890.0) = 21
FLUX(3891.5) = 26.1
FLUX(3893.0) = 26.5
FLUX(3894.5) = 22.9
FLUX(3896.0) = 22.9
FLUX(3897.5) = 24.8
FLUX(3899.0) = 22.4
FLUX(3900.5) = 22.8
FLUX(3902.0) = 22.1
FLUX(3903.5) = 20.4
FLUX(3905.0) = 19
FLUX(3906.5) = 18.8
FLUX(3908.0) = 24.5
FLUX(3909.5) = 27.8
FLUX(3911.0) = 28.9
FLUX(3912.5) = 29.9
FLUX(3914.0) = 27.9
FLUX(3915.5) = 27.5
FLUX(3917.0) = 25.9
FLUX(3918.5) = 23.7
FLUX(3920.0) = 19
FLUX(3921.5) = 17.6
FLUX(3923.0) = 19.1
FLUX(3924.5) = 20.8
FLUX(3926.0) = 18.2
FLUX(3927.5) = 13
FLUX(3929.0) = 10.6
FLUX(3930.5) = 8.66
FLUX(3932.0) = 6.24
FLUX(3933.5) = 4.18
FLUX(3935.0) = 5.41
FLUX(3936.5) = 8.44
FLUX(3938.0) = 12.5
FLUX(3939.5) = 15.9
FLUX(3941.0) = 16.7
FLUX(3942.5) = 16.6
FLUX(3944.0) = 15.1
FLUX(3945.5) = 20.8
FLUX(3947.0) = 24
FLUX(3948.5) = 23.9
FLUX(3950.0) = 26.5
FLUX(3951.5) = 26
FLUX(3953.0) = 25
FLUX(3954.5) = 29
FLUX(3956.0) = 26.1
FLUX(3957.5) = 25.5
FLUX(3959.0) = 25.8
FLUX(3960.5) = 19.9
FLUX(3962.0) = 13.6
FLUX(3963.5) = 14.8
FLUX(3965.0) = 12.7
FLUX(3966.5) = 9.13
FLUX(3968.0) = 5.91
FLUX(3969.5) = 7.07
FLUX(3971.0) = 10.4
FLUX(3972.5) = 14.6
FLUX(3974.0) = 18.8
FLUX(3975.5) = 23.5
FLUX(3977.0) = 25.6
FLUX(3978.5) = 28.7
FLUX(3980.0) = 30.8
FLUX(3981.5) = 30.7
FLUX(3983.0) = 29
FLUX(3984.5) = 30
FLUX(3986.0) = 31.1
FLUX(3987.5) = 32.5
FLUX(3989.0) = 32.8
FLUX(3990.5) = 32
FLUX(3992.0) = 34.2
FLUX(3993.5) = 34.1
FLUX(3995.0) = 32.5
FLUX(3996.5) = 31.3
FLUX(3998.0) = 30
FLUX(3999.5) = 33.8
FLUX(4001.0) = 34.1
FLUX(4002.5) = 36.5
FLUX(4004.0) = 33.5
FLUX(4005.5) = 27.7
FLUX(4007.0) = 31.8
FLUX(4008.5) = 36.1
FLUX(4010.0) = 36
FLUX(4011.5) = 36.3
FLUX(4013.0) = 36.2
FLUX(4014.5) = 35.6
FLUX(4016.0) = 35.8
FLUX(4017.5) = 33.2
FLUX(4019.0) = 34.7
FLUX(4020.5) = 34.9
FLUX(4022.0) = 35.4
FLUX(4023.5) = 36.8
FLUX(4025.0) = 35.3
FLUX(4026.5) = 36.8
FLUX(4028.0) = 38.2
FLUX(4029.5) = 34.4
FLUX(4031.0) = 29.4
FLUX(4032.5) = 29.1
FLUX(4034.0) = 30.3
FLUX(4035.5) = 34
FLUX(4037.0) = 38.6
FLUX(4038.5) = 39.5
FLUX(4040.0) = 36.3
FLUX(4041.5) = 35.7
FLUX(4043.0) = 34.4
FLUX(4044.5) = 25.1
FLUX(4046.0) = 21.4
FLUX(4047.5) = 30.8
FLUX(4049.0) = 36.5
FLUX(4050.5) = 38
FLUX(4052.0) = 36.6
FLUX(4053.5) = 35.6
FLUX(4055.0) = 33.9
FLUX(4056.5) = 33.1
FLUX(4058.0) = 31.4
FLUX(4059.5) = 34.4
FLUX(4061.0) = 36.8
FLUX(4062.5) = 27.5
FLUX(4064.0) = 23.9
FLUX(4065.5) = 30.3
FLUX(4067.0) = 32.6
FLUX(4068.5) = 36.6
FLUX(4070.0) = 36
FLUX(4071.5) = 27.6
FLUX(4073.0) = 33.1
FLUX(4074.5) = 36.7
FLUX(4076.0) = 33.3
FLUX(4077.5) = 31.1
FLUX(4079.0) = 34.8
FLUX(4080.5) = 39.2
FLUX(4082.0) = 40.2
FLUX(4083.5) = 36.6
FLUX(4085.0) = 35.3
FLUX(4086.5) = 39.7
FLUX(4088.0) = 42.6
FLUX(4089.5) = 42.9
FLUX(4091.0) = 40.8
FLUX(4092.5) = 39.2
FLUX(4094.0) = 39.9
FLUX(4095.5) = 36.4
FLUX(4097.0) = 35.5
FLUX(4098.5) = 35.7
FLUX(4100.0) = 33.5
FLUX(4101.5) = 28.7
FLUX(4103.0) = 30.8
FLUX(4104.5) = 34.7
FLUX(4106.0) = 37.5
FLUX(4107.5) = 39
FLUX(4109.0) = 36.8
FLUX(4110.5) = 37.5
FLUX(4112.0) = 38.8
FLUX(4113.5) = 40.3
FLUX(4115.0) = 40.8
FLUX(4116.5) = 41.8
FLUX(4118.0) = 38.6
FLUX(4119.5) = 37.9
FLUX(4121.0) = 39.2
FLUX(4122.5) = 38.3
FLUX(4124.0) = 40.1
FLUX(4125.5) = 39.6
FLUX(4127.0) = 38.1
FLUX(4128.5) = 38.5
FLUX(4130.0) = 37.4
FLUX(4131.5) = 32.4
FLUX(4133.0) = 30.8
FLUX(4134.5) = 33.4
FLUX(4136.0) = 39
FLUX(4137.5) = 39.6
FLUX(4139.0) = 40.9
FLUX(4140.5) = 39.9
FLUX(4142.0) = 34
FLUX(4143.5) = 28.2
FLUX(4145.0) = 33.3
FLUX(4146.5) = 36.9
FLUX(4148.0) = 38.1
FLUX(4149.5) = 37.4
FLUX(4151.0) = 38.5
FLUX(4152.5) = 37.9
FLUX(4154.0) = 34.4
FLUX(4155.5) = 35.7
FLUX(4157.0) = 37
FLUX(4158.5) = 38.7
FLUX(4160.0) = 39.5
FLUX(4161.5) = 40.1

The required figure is 1.92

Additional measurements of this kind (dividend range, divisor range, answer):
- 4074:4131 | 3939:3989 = 1.86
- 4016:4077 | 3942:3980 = 1.76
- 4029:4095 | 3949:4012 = 1.36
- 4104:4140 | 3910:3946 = 2.43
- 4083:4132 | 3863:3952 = 2.11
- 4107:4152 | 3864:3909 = 2.02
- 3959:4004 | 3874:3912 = 1.20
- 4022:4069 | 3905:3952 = 1.88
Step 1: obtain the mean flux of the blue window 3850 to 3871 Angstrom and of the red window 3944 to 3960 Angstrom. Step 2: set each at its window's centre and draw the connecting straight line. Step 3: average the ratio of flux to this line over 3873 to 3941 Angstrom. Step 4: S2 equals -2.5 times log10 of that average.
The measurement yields 0.13 mag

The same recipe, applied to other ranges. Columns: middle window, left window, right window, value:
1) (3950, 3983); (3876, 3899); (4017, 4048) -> 0.33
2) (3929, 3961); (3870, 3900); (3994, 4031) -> 0.46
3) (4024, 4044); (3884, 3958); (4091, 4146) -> -0.17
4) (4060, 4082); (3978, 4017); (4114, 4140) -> 0.09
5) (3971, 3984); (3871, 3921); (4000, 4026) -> 0.26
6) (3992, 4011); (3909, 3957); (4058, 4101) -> -0.23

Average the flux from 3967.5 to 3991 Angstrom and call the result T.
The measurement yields 24.1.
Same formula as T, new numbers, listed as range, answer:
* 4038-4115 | 35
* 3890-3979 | 19.5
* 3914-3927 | 21.7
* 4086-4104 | 37.1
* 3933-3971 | 17.2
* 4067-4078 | 33.5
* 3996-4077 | 33.6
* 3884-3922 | 23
